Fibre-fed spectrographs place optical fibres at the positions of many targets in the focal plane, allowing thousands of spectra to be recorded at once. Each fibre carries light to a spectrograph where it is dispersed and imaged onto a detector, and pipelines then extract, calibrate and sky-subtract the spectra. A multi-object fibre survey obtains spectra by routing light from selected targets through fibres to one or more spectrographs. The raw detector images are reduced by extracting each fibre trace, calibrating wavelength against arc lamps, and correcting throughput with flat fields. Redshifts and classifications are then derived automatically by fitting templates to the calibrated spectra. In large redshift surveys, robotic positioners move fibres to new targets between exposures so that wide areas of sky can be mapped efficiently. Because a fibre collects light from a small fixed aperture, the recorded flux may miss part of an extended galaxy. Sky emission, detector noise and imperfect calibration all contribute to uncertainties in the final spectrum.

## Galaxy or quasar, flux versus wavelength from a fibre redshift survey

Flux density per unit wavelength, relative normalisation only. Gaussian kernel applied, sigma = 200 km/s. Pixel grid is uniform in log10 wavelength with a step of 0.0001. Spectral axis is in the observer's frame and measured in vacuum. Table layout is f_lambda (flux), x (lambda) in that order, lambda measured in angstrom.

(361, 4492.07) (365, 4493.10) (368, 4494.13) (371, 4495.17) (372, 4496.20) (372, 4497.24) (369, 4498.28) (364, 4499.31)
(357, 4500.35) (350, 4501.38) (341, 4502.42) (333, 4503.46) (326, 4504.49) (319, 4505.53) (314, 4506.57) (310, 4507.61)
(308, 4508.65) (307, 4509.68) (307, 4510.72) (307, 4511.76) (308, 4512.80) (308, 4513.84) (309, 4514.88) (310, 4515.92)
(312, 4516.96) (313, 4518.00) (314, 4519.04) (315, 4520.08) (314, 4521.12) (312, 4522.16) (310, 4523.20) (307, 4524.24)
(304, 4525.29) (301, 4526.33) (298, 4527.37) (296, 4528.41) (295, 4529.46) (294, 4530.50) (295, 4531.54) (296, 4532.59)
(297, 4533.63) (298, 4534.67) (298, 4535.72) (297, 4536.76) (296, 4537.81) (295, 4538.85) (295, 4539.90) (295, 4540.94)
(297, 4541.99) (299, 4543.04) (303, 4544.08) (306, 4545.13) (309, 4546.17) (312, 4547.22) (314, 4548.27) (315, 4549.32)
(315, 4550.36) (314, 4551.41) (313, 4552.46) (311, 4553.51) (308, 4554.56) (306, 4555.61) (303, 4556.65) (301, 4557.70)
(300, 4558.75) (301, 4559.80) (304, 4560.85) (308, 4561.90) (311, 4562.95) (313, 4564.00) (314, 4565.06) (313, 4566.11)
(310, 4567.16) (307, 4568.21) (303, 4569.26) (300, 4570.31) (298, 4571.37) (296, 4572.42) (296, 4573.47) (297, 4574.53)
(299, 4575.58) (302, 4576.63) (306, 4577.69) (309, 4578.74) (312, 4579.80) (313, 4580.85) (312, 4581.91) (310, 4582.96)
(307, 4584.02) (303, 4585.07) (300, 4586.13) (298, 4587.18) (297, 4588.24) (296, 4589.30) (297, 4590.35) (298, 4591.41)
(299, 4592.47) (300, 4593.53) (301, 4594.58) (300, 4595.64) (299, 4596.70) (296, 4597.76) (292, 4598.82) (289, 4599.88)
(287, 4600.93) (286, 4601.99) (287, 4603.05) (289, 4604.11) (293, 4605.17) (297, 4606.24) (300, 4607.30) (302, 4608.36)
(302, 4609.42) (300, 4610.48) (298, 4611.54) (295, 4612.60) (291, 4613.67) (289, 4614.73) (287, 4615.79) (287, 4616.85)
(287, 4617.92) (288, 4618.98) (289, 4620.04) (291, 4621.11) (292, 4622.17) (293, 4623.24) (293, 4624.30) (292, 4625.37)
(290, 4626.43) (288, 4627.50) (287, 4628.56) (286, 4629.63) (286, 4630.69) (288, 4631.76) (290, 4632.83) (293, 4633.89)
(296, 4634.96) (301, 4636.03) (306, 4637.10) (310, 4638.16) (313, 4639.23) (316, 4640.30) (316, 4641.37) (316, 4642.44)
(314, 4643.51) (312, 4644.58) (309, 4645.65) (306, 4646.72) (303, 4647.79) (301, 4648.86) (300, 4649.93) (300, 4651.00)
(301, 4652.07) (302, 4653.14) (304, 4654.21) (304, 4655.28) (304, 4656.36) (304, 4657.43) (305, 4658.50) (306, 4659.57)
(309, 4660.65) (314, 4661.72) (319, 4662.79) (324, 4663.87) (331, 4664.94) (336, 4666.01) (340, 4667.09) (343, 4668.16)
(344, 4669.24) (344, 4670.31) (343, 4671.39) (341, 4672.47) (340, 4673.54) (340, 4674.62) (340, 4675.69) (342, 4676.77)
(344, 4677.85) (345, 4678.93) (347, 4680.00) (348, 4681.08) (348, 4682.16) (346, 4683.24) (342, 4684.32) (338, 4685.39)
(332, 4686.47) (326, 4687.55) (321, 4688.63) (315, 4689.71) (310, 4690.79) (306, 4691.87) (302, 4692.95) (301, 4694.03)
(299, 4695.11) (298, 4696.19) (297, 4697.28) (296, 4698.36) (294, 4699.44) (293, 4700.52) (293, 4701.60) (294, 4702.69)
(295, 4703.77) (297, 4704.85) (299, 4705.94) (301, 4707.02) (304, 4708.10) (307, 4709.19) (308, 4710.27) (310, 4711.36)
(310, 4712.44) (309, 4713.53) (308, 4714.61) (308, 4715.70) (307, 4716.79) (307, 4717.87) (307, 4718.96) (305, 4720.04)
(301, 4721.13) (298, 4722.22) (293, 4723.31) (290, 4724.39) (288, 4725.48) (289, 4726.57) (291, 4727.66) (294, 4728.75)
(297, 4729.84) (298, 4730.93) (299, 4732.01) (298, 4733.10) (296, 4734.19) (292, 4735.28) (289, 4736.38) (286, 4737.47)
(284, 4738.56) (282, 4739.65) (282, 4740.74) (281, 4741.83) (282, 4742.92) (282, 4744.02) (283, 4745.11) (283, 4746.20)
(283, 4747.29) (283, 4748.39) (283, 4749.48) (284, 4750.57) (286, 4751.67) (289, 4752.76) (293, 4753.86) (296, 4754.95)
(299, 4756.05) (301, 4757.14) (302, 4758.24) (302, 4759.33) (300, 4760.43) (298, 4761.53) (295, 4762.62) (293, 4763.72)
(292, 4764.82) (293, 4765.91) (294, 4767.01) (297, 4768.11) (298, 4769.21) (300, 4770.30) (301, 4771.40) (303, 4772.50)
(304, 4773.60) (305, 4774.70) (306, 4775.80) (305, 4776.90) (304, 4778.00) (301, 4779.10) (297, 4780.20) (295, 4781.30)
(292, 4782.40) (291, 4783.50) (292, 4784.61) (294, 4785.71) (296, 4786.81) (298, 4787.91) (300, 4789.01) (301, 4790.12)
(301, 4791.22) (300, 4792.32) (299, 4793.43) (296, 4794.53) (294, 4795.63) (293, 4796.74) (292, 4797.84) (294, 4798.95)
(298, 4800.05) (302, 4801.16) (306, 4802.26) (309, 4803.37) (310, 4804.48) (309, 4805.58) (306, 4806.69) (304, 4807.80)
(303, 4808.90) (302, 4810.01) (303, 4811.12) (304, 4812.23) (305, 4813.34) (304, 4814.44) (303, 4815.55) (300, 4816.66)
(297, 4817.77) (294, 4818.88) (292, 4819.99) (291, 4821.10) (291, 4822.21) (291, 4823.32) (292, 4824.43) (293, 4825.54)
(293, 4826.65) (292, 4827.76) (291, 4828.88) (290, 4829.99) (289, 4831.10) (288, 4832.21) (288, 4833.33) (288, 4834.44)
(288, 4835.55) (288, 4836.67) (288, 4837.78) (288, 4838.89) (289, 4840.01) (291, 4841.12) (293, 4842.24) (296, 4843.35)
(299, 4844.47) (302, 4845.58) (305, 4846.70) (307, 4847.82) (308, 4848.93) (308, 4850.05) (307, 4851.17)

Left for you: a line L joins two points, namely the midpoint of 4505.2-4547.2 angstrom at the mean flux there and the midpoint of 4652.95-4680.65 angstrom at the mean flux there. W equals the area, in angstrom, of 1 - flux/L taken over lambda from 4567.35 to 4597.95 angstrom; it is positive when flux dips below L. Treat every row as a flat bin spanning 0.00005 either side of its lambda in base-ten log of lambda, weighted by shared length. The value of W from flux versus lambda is 1.2 angstrom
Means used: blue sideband 304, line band 302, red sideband 328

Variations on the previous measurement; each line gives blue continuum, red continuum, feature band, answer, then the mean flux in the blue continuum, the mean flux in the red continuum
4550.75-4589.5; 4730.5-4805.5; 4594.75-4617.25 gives 0.7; 305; 295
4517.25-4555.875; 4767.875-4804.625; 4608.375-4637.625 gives 1.0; 304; 299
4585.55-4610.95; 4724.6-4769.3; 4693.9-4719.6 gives -0.8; 296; 291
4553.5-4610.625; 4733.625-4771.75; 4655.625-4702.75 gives -4.4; 301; 291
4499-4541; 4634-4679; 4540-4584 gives 0.9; 310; 318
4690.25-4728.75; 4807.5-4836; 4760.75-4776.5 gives -0.1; 300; 295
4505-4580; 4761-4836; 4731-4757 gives 1.0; 305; 298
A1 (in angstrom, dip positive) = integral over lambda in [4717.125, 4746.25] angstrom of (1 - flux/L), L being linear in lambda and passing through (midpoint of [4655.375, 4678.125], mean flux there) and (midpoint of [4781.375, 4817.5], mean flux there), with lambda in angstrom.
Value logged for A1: 2.1 angstrom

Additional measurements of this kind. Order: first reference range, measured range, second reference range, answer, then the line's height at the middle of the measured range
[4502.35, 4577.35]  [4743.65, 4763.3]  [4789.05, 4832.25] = 0.6 angstrom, 300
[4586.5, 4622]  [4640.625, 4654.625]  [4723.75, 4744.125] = -0.7 angstrom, 293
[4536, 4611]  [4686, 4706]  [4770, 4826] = -0.2 angstrom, 301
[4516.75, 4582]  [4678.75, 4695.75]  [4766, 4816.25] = -1.3 angstrom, 302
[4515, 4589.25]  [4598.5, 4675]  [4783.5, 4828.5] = -0.5 angstrom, 303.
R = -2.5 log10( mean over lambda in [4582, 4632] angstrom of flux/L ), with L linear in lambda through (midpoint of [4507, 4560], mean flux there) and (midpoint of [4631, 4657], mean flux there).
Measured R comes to 0.04 mag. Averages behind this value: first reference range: 305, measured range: 294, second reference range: 304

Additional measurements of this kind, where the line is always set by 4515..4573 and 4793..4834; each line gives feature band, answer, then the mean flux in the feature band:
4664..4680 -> -0.13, 341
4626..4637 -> 0.04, 291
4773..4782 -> -0.01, 302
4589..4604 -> 0.03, 295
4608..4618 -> 0.03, 294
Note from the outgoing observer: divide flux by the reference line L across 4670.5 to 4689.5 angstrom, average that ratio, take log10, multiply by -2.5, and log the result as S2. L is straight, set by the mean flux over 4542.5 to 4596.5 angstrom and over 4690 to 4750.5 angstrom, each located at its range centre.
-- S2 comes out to -0.141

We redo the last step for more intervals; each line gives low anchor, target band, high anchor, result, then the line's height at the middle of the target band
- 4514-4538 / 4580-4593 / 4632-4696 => 0.03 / 311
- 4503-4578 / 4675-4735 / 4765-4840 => -0.03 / 300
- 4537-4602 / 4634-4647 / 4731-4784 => -0.03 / 299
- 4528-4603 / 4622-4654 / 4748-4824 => 0.00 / 301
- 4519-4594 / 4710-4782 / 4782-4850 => 0.01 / 299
